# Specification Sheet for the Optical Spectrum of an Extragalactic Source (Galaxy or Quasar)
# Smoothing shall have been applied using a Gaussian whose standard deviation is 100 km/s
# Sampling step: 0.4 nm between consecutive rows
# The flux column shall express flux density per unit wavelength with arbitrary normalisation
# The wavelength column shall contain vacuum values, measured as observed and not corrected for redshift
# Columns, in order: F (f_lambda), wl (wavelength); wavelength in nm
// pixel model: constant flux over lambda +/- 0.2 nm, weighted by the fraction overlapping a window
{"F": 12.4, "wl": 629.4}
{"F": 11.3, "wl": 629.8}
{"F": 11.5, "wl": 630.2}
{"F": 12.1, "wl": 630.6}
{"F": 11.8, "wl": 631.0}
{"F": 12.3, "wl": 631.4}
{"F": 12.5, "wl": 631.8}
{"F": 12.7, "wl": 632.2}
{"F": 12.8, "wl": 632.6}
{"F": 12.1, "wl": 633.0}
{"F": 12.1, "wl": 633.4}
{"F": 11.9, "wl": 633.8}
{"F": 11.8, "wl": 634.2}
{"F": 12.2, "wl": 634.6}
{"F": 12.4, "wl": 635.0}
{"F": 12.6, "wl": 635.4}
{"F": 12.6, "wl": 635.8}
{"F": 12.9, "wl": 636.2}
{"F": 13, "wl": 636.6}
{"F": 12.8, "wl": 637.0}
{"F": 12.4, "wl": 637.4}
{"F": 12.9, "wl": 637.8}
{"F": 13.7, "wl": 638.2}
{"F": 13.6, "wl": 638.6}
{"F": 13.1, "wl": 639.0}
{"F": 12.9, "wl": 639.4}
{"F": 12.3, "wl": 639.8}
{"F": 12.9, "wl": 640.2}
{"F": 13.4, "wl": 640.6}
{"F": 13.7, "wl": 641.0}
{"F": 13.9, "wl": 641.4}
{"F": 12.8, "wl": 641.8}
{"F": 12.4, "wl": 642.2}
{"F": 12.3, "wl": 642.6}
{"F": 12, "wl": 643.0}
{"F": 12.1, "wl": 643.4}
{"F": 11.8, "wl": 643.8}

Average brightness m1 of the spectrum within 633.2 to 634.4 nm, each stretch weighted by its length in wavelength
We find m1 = 11.9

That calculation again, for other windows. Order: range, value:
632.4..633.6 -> 12.3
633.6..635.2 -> 12.1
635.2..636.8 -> 12.8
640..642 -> 13.3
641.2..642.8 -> 12.8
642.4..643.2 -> 12.2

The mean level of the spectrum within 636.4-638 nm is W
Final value 12.8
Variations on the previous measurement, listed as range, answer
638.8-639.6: 13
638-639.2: 13.5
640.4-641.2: 13.6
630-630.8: 11.8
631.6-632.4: 12.6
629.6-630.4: 11.4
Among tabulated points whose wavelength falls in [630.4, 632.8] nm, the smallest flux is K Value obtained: 11.8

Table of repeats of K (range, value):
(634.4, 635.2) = 12.2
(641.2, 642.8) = 12.3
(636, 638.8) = 12.4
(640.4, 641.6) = 13.4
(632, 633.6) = 12.1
